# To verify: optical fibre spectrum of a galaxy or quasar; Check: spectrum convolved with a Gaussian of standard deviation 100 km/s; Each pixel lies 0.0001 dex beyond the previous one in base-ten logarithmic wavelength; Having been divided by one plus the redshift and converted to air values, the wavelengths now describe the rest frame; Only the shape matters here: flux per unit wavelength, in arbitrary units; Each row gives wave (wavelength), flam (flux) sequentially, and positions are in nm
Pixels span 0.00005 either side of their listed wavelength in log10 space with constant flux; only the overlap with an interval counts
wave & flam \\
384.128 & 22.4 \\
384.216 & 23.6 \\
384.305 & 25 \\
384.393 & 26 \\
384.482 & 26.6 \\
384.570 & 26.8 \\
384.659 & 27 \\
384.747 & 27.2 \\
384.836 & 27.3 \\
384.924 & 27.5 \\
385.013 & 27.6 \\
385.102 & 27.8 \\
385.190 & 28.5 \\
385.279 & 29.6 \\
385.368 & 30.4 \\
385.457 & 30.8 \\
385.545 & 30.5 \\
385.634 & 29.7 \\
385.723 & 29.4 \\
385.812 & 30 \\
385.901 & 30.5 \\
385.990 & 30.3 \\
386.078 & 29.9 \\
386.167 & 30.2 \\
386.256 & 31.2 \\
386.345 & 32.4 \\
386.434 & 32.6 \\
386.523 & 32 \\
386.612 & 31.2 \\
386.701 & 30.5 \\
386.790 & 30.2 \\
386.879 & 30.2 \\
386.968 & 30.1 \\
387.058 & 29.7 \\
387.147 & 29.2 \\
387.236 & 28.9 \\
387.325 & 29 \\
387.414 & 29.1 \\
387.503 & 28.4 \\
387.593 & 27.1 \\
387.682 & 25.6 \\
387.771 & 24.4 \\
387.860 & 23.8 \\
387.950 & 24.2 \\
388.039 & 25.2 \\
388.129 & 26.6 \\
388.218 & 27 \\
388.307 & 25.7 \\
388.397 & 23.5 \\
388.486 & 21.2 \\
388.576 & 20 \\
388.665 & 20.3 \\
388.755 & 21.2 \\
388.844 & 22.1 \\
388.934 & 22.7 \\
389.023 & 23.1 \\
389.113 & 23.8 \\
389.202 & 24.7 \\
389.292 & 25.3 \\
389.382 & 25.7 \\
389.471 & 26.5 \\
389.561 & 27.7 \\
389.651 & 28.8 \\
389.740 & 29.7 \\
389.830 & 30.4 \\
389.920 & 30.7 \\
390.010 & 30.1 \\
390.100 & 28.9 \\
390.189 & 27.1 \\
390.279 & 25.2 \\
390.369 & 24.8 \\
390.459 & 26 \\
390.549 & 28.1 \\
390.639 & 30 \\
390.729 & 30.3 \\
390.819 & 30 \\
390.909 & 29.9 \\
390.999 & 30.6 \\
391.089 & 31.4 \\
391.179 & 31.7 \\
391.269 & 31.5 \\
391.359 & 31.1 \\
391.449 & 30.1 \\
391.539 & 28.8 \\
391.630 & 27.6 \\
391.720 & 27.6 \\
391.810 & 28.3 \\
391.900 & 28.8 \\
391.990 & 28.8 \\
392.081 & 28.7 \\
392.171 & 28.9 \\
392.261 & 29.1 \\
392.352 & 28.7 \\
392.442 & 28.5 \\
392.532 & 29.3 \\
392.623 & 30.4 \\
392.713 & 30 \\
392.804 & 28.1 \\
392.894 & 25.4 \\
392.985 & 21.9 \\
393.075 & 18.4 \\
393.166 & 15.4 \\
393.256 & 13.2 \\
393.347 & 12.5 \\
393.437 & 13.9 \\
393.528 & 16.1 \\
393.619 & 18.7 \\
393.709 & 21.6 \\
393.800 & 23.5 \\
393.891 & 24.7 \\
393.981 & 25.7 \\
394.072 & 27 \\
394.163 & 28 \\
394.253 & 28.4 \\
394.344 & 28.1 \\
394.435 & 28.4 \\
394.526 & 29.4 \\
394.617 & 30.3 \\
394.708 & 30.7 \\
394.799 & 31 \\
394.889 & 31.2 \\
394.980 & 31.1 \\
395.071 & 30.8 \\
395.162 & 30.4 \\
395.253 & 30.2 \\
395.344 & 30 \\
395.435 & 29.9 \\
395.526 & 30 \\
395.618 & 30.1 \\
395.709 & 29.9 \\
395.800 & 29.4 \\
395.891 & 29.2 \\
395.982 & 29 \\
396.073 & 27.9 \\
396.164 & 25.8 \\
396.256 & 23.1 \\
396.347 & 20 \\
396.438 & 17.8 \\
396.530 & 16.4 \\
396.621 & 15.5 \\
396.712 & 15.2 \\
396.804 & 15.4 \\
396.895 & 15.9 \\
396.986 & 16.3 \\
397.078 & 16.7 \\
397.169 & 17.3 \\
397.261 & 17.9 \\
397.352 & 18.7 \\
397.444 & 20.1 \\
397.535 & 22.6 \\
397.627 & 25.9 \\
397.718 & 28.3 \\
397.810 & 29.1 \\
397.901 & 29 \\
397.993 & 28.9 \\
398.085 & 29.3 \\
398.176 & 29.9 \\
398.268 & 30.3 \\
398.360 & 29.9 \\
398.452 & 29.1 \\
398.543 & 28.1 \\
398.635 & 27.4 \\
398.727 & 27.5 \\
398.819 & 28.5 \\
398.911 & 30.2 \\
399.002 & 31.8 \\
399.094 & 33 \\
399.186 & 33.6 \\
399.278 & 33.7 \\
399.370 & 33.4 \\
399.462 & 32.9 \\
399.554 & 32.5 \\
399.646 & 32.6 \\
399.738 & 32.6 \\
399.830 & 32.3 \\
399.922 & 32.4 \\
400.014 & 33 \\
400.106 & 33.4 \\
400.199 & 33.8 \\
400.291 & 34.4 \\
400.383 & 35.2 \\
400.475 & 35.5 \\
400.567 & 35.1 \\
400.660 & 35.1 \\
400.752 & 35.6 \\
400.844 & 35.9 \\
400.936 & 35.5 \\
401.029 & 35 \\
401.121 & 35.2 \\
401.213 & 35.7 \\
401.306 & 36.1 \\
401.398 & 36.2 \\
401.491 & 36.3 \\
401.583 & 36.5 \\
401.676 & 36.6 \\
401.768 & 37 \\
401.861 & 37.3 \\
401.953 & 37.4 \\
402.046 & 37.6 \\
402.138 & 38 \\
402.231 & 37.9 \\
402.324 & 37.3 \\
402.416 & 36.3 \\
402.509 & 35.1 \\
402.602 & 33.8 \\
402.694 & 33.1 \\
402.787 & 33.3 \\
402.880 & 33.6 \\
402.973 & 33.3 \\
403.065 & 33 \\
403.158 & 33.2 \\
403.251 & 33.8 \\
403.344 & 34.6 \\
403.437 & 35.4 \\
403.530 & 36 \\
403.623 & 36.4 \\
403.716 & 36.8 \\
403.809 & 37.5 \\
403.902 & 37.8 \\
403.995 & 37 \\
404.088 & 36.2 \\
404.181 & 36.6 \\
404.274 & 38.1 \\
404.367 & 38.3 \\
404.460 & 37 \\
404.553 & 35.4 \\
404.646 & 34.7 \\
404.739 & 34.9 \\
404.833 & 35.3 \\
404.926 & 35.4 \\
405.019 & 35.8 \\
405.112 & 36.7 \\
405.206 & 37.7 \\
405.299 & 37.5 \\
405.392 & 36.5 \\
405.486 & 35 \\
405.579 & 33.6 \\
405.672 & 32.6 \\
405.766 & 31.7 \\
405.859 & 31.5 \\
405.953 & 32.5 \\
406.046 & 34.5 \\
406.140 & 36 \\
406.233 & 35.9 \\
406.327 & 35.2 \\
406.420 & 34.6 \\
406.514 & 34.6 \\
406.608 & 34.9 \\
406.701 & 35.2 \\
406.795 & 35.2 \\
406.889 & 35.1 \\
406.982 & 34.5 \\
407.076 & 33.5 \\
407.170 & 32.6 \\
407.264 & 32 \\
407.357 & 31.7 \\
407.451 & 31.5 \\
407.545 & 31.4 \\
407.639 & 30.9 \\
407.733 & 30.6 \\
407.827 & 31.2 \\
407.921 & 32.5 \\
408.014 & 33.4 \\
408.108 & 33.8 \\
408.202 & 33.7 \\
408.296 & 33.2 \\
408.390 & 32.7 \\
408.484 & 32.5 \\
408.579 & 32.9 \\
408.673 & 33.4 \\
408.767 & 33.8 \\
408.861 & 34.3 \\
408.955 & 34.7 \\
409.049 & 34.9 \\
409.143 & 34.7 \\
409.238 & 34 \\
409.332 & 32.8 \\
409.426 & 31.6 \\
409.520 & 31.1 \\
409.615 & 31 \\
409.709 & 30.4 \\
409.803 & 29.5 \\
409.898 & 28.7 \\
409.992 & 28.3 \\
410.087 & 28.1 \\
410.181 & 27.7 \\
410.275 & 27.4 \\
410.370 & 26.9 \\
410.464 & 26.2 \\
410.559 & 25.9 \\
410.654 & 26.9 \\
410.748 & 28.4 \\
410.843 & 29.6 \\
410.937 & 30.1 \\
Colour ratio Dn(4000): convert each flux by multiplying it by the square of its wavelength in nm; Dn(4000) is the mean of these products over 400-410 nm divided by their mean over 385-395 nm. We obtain 1.37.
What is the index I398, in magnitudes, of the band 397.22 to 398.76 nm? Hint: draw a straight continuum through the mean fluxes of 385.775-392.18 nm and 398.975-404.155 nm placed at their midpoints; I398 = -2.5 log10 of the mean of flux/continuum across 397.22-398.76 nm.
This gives 0.23 mag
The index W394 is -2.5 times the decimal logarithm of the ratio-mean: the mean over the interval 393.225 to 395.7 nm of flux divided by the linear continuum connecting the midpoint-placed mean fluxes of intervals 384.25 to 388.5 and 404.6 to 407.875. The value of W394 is 0.17 mag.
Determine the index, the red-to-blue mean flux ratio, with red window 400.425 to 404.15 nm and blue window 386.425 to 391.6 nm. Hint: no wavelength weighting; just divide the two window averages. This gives 1.3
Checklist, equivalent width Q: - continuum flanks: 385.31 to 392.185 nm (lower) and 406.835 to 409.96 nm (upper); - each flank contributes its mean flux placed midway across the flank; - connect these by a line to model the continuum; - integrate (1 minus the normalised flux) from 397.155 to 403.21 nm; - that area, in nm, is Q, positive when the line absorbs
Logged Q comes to -0.32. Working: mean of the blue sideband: 28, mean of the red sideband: 32.5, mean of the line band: 32.3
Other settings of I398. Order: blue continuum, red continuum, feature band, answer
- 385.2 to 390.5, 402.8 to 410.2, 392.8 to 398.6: 0.226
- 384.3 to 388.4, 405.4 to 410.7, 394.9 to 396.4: 0.058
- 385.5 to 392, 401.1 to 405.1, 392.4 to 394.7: 0.265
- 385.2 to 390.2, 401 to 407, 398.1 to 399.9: 0.072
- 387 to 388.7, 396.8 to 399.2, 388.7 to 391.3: -0.070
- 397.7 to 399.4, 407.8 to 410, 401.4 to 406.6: -0.136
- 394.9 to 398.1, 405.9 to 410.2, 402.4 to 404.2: -0.194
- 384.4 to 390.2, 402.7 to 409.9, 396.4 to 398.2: 0.414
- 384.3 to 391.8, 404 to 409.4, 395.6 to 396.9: 0.323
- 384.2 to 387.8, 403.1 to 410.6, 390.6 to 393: 0.038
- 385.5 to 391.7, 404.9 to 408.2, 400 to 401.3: -0.098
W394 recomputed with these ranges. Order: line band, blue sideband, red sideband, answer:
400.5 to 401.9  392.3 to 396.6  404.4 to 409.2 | -0.186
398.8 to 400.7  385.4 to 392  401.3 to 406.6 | 0.011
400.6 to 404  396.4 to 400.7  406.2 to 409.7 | -0.196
